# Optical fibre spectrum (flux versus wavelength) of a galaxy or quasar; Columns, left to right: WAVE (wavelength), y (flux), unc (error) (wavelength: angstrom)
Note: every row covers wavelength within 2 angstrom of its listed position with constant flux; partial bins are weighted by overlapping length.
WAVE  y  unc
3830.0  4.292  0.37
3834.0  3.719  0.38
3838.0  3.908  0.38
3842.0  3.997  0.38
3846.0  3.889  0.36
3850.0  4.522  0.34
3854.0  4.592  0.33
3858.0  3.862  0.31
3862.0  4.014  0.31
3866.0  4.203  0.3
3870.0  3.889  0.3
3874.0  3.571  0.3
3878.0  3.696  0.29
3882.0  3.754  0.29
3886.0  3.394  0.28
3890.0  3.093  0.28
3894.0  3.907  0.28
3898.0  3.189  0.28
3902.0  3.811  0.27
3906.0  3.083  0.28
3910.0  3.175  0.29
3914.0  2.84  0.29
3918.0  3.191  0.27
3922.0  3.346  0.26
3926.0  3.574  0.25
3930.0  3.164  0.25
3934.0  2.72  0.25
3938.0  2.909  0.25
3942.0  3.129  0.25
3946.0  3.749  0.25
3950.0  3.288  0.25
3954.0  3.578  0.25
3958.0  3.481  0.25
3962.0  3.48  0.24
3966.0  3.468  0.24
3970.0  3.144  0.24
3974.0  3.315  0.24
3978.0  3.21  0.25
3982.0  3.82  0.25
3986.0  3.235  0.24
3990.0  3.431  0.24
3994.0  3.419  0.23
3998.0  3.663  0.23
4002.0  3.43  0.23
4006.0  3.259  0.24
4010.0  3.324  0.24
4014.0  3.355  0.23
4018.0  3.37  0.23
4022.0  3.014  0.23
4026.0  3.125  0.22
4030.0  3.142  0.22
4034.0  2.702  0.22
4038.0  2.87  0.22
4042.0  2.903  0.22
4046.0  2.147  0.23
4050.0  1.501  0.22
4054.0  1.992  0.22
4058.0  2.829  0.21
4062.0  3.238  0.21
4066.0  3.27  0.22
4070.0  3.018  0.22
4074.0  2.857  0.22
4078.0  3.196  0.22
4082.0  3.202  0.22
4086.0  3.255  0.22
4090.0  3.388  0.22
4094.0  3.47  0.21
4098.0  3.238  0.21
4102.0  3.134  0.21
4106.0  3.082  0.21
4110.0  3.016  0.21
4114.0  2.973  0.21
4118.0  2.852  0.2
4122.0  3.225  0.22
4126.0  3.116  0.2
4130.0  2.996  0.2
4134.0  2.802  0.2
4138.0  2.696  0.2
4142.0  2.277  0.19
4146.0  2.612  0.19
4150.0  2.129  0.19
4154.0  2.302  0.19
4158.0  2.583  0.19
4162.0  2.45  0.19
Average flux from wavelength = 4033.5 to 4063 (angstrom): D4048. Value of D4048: 2.49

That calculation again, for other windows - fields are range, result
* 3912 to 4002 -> 3.33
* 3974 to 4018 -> 3.41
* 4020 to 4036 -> 3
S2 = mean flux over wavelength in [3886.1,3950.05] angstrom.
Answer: 3.26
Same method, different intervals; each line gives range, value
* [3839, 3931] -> 3.65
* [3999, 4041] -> 3.17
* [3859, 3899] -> 3.69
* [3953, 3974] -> 3.41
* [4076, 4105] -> 3.26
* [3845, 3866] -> 4.19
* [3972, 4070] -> 3.06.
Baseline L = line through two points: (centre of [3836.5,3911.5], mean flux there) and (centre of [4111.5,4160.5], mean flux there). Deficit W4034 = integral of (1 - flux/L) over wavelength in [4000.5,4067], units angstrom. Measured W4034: 4.9 angstrom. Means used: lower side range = 3.77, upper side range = 2.71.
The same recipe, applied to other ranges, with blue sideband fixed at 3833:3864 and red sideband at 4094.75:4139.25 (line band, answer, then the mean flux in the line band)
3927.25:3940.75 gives 2.8 angstrom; 2.98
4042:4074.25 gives 6.4 angstrom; 2.61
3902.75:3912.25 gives 1.6 angstrom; 3.21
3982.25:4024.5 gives 1.3 angstrom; 3.37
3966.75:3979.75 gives 1.2 angstrom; 3.25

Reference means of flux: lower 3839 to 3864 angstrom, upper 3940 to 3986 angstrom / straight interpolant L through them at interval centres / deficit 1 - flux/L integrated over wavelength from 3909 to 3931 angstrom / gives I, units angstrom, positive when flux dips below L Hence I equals 2.8 angstrom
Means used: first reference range 4.14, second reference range 3.42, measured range 3.22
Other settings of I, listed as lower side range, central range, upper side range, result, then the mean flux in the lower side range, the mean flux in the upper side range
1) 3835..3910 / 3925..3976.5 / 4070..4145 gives 3.35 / 3.78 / 3.04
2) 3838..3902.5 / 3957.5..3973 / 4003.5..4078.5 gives -0.30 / 3.84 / 2.9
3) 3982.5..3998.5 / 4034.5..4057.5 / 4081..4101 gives 7.01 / 3.45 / 3.31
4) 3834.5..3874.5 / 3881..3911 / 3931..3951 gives 1.63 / 4.05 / 3.15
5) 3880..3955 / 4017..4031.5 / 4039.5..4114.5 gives -0.45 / 3.31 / 2.93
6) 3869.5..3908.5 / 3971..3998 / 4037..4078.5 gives -3.24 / 3.52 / 2.69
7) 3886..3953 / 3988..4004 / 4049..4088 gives -2.20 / 3.27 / 2.87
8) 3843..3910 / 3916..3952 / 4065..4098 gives 3.77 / 3.76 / 3.21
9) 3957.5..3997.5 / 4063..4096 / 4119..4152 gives -2.62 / 3.41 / 2.74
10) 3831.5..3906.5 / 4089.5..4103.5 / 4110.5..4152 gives -1.88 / 3.81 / 2.78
